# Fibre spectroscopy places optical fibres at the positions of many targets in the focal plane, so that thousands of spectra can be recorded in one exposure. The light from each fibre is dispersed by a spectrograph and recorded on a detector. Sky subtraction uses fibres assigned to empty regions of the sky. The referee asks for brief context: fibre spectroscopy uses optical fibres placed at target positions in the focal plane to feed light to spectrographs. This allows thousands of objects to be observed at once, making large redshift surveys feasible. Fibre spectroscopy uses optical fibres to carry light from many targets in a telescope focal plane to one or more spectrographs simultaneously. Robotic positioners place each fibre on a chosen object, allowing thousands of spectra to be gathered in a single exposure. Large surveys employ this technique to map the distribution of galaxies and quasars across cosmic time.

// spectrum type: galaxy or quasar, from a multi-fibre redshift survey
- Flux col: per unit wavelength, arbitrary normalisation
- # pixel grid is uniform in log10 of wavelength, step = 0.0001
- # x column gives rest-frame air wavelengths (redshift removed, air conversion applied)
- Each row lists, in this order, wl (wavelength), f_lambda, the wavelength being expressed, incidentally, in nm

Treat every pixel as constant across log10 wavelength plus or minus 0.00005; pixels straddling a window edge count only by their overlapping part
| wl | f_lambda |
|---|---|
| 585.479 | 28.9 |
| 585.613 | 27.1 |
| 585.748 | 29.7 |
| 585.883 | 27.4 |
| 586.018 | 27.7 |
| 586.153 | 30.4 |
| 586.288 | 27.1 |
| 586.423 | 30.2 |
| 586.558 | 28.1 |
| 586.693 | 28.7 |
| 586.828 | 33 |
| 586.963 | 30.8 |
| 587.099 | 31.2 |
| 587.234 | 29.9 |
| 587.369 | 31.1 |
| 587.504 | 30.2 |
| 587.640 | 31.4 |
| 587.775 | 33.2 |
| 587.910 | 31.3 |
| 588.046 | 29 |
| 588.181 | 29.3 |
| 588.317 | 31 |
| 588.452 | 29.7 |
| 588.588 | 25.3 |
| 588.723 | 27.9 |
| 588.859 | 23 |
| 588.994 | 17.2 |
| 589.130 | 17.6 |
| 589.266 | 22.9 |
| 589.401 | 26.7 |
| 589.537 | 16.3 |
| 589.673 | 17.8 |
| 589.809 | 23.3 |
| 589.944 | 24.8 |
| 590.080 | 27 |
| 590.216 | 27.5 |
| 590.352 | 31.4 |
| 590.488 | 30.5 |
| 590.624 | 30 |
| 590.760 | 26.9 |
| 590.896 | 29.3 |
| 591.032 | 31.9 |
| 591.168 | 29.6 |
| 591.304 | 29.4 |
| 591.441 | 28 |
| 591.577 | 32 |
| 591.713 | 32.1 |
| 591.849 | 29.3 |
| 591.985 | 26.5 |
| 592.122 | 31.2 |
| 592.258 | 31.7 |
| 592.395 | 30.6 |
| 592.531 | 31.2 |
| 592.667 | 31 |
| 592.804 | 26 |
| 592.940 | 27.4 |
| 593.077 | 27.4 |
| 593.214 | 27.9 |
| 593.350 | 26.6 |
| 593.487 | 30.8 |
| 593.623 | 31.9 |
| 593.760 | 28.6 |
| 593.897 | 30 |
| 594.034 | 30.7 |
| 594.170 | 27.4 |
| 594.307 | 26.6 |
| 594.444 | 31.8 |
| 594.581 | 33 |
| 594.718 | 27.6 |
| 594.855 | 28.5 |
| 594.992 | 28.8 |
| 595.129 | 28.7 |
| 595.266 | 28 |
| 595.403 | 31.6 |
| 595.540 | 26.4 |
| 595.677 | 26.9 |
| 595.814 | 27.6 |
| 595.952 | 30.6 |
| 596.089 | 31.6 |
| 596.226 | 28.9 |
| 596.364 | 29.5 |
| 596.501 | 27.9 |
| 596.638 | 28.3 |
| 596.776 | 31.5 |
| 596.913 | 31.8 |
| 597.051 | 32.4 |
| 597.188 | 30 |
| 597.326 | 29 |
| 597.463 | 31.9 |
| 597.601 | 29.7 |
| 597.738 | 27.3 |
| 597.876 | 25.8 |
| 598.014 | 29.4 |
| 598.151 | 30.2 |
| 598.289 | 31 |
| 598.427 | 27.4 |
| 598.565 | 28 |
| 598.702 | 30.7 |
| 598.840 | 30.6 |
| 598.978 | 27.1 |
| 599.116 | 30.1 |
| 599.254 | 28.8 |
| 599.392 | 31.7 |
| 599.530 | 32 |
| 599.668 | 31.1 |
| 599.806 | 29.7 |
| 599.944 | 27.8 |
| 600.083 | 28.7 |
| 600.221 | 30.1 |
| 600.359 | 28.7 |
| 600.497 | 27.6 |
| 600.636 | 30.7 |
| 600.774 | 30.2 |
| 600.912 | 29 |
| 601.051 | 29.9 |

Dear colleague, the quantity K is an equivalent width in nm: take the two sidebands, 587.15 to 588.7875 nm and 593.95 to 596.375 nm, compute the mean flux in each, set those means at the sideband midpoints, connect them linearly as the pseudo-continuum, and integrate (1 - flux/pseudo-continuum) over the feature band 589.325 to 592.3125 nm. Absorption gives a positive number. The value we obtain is 0.18 nm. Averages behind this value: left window 30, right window 29.1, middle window 27.9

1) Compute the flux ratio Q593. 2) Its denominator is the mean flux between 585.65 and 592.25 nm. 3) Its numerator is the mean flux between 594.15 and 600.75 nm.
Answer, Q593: 1.0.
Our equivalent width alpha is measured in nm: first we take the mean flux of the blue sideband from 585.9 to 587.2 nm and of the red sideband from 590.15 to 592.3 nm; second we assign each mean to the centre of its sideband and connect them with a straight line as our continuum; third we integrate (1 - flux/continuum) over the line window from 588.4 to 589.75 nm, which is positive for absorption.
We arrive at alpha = 0.33 nm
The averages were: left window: 29.6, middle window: 22.4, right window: 29.8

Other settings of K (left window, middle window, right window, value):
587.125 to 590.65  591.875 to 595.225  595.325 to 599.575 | -0.116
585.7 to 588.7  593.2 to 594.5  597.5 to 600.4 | 0.012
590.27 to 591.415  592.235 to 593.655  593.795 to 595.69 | 0.010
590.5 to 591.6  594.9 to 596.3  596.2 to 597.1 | 0.048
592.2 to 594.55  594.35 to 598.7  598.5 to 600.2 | 0.019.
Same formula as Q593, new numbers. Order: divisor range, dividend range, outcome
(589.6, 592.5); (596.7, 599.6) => 1.04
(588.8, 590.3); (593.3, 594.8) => 1.33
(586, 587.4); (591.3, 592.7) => 1.01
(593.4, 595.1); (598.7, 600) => 1.01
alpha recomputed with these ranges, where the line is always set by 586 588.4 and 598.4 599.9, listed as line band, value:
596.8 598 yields 0.00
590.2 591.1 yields 0.01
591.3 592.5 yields 0.00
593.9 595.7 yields 0.06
